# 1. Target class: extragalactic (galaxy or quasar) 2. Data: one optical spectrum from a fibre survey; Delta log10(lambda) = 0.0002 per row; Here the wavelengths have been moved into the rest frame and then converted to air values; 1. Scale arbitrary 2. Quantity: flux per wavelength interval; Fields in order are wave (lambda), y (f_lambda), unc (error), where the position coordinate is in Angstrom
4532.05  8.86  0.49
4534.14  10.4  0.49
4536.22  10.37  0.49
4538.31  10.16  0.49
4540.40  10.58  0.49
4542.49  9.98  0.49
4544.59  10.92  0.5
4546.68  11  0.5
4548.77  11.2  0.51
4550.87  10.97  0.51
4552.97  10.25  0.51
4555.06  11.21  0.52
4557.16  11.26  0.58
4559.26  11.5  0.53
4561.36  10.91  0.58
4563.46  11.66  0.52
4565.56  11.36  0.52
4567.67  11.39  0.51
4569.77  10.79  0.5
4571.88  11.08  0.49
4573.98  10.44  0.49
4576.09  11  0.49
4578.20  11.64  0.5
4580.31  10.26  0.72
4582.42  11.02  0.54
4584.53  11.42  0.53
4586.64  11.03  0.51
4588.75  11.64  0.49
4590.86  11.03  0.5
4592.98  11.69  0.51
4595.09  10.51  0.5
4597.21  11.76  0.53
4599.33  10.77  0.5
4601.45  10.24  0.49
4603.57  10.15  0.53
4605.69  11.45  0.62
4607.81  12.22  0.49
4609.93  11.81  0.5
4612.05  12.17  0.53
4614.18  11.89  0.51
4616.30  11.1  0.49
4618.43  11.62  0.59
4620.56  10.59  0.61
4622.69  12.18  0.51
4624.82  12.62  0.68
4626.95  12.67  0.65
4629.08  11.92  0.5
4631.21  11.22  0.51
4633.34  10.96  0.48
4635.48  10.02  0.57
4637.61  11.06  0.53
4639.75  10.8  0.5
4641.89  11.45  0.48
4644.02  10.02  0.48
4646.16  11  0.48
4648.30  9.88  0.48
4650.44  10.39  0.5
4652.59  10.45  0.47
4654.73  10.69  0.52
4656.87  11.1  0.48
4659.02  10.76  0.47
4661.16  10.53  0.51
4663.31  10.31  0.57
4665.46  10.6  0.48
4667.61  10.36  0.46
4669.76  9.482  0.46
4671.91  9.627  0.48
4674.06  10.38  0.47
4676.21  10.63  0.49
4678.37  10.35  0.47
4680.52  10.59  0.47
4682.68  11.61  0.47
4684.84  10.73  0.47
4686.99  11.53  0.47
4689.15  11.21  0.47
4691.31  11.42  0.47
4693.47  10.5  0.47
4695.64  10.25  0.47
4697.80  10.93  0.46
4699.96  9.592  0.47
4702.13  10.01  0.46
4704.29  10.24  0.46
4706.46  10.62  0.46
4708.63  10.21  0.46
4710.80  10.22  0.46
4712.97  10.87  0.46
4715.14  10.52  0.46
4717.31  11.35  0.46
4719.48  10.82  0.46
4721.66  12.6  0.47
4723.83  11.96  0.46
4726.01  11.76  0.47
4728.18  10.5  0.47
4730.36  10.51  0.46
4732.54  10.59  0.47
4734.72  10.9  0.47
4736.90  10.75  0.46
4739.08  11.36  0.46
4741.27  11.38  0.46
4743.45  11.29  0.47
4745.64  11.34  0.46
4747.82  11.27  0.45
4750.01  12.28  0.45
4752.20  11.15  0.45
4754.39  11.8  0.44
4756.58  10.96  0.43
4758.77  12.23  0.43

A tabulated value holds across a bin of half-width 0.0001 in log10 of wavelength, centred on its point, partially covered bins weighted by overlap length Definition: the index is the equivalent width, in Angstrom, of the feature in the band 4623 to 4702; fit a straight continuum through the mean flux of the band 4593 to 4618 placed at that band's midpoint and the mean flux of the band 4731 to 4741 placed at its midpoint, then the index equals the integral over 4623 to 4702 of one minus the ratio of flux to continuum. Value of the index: 2.6 Angstrom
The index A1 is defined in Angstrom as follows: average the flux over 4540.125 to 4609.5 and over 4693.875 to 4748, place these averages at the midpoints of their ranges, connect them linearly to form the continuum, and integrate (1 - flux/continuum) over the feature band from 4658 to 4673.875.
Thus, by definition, 1.0 Angstrom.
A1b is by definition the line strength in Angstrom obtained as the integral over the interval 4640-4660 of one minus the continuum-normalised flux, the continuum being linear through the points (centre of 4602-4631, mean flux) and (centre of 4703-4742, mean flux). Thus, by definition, 1.4 Angstrom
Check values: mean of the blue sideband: 11.7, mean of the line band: 10.6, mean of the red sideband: 10.9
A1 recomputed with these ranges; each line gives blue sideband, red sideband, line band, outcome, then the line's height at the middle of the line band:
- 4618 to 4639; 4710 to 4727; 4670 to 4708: 2.6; 11.3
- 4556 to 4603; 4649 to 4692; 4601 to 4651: -1.8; 10.9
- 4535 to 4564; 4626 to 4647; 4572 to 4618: -0.9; 11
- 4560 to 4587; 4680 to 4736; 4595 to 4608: 0.1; 11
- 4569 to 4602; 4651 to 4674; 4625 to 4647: -1.2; 10.6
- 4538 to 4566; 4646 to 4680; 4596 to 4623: -1.8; 10.7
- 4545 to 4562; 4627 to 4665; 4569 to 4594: -0.3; 11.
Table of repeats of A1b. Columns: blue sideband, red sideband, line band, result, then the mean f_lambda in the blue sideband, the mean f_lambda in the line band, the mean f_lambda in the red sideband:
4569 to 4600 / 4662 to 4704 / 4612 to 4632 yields -1.7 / 11.1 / 11.8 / 10.5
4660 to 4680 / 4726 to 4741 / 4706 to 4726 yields -0.7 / 10.3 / 11.1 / 10.9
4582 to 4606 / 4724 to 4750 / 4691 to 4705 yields 0.9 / 11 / 10.4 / 11.1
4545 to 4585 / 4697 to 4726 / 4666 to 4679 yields 0.9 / 11.1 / 10.1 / 10.8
